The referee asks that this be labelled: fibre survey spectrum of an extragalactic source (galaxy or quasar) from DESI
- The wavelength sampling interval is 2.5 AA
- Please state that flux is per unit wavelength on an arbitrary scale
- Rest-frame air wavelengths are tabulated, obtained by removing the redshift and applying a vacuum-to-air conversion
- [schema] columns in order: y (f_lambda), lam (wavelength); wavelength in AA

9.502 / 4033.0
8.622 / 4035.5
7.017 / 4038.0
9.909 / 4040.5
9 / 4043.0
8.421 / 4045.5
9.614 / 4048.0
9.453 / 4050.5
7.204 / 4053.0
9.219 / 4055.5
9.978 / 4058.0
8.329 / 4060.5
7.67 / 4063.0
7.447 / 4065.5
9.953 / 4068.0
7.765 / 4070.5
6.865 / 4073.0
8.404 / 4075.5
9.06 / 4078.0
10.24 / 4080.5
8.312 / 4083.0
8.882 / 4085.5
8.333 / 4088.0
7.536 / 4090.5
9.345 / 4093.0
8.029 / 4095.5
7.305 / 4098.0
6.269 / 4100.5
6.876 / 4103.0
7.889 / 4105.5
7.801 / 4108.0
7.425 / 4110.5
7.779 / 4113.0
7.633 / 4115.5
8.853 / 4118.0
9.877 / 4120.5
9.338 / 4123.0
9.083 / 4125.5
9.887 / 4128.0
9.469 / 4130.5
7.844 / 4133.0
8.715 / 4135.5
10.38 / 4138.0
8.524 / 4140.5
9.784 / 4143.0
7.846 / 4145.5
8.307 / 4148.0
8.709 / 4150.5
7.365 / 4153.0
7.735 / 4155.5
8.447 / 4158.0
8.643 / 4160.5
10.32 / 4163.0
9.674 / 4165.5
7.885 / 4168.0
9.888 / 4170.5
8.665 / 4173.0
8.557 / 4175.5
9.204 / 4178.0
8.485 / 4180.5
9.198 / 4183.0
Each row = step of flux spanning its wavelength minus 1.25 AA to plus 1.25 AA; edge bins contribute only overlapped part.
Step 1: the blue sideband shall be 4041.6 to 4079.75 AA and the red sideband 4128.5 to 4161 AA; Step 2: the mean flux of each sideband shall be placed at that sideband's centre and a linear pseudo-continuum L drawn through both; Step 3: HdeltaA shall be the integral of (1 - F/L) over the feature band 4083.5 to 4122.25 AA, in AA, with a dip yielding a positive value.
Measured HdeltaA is 2.7 AA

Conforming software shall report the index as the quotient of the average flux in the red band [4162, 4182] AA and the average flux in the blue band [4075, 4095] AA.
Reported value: 1.04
